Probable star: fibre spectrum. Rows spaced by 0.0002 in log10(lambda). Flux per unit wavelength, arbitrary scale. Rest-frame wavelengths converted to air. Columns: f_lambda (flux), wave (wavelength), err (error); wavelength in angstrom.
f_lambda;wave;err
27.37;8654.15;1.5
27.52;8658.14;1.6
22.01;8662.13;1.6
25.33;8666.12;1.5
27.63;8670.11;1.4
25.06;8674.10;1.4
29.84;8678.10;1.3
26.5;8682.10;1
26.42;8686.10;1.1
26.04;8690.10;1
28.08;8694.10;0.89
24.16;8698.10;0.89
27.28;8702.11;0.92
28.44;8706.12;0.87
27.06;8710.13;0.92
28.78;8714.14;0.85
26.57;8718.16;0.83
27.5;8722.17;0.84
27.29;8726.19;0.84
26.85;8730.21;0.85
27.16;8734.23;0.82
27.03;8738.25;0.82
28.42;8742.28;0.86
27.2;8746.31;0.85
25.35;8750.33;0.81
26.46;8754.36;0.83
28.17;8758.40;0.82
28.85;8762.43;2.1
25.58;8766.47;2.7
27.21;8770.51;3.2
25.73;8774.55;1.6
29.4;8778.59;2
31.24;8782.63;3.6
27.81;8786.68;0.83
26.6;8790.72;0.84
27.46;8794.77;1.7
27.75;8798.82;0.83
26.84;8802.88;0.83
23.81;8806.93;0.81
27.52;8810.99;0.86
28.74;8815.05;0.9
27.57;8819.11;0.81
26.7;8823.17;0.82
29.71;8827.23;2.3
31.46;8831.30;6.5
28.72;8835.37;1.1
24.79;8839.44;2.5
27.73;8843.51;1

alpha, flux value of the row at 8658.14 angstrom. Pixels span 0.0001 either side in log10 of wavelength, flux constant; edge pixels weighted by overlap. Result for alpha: 27.52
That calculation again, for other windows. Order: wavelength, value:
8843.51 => 27.73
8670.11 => 27.63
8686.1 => 26.42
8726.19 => 27.29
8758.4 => 28.17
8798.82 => 27.75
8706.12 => 28.44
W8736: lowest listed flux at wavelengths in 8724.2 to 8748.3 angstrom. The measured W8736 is 26.85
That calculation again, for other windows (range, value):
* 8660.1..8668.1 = 22.01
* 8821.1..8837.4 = 26.7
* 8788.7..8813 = 23.81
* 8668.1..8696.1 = 25.06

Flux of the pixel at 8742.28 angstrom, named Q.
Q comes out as 28.42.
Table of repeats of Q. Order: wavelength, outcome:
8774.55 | 25.73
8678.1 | 29.84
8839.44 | 24.79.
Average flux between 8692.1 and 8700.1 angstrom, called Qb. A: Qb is 26.1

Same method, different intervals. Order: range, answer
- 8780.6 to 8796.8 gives 28.3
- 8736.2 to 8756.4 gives 26.9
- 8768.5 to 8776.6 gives 26.5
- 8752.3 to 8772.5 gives 27.2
